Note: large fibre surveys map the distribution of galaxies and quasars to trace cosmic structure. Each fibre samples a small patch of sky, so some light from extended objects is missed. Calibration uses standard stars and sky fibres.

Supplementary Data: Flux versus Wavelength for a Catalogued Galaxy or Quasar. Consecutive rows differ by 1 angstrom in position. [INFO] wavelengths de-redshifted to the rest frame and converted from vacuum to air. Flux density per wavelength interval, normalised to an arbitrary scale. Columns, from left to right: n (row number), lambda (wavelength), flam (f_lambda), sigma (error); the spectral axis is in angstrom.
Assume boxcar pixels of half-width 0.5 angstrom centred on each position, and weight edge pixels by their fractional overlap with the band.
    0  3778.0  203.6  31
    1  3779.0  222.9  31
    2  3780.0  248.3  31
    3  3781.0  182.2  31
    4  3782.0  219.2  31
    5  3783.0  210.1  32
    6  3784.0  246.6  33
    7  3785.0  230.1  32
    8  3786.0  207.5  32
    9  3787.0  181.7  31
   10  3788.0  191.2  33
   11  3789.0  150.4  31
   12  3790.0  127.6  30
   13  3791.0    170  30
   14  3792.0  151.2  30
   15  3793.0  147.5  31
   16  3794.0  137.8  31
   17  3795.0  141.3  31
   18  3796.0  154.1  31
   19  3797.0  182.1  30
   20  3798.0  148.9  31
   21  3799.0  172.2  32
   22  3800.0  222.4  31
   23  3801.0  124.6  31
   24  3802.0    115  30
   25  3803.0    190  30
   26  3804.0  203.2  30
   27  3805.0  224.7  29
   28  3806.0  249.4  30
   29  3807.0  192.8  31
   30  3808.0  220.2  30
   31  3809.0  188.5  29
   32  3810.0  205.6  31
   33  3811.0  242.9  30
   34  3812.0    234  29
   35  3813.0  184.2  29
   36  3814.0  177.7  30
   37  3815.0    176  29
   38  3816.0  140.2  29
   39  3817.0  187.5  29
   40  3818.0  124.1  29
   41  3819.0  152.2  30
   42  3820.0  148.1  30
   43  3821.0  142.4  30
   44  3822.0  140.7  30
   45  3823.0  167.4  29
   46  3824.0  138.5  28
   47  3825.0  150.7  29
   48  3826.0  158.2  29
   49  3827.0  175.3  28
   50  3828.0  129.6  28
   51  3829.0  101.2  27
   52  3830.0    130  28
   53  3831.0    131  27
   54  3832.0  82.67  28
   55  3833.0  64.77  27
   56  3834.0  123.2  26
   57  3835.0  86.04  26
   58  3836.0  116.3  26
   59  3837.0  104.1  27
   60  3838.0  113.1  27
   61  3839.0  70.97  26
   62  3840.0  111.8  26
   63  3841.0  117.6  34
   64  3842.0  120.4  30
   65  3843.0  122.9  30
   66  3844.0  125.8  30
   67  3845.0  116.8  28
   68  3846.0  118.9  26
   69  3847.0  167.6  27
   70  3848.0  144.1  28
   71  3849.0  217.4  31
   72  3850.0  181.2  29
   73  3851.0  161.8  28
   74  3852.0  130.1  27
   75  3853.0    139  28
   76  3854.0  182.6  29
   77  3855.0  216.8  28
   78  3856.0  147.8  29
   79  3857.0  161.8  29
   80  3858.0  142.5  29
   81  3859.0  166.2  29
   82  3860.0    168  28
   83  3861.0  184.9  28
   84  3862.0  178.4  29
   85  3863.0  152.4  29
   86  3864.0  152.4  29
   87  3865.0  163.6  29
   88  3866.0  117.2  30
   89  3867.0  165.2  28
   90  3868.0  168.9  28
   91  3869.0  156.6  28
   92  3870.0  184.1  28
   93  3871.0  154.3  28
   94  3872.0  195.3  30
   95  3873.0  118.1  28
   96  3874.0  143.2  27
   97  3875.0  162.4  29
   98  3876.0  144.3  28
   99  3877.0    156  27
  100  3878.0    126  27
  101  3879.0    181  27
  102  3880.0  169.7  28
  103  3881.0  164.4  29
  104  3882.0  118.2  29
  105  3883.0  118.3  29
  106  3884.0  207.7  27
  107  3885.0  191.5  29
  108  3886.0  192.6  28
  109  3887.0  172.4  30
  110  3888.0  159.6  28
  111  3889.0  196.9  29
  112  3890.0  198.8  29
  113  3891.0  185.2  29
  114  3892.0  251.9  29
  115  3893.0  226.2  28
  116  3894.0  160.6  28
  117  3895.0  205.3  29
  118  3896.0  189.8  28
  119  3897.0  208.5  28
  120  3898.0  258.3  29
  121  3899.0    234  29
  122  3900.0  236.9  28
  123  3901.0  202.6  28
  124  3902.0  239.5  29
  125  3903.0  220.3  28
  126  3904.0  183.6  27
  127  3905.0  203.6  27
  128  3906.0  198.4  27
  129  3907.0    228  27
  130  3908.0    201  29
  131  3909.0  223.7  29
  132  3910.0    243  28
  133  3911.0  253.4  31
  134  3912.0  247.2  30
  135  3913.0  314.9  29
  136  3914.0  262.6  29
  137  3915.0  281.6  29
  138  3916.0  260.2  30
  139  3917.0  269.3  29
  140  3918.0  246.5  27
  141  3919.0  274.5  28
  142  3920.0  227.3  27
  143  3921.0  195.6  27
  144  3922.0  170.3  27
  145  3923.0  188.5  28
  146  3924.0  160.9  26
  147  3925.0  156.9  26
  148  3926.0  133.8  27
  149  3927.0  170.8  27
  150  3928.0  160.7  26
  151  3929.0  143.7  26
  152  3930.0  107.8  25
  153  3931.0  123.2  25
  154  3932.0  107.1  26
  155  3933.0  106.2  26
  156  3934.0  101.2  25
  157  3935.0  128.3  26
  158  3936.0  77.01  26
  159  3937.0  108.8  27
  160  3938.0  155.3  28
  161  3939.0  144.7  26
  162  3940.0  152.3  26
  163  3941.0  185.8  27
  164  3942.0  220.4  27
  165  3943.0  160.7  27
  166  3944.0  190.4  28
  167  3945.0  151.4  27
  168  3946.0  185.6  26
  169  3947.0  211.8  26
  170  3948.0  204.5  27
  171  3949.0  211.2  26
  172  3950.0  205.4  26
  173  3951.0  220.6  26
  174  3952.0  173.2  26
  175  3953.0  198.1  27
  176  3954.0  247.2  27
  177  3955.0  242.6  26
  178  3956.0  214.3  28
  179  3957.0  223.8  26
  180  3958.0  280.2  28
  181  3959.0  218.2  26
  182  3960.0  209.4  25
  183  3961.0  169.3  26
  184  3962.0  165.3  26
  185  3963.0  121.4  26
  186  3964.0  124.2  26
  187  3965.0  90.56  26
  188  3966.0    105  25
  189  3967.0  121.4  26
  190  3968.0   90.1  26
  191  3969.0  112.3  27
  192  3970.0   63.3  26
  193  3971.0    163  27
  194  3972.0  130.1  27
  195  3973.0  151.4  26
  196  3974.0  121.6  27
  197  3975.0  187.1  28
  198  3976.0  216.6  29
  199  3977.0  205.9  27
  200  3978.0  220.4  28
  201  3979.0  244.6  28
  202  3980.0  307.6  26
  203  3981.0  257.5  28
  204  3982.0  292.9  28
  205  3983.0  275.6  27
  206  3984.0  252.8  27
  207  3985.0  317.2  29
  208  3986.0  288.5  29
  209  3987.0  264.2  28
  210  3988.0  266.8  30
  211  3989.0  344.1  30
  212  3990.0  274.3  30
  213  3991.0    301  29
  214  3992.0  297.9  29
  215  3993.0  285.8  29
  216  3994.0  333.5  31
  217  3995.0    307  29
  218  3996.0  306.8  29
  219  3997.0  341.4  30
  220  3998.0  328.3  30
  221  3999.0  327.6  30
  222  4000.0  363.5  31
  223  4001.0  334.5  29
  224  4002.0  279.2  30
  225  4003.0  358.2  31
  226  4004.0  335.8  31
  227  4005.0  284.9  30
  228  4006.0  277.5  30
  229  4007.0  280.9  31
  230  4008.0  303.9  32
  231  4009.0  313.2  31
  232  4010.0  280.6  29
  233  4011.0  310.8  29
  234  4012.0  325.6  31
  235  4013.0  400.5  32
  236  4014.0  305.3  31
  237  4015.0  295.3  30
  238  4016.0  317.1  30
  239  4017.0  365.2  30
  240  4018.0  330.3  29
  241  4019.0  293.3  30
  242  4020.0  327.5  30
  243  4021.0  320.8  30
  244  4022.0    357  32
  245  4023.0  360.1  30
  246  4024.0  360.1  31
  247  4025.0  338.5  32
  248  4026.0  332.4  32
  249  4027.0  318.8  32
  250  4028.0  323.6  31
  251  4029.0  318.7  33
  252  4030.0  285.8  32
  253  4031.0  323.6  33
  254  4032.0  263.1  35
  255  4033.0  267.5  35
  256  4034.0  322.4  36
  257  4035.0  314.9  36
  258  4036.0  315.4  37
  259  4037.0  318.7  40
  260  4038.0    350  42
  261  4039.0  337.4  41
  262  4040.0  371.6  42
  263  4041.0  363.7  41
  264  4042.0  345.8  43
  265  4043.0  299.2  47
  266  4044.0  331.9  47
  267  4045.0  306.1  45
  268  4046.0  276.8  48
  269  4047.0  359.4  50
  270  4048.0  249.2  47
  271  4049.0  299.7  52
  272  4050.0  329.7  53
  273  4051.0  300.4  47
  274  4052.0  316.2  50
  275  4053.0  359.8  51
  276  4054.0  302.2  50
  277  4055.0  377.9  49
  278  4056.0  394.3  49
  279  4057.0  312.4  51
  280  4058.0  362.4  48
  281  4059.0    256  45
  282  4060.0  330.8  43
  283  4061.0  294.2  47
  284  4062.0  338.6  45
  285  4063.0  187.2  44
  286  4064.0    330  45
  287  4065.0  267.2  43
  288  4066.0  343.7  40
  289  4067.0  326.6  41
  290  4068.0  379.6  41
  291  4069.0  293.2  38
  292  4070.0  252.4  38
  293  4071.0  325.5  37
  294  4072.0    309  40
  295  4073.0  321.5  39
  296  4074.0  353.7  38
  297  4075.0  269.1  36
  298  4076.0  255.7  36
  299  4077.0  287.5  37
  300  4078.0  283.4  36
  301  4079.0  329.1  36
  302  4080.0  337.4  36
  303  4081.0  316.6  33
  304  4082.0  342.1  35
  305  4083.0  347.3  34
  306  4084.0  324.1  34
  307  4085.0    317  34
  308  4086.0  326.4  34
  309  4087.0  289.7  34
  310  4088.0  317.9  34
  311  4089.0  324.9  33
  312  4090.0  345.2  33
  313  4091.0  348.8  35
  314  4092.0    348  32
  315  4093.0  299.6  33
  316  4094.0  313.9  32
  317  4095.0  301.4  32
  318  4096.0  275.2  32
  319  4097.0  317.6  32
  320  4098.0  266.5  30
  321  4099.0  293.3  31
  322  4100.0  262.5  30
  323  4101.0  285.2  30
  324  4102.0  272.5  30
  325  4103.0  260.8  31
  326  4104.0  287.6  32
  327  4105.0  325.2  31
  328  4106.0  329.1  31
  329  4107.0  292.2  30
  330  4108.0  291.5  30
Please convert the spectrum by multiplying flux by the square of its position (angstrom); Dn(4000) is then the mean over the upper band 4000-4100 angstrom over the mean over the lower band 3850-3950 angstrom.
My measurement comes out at 1.88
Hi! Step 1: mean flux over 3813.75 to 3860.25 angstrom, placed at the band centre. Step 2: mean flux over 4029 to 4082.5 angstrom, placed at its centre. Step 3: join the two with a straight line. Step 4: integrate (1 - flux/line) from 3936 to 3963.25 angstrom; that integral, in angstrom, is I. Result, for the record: 4.8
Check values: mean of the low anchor 140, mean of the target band 190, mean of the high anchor 315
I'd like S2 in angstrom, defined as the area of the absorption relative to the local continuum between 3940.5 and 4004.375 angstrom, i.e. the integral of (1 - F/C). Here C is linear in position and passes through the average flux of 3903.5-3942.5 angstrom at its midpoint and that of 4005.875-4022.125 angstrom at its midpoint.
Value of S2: 8.2 angstrom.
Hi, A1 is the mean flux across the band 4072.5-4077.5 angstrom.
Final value 298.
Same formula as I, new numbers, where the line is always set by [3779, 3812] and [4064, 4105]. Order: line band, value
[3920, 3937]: 7.1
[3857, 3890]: 8.7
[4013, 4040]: -3.8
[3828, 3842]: 6.8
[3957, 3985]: 8.3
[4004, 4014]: -1.2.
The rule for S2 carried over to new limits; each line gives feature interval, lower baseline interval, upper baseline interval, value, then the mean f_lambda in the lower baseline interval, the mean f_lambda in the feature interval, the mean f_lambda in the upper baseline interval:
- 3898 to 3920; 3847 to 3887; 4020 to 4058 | -4.01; 162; 239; 326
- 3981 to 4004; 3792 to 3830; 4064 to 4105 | -3.88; 169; 306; 308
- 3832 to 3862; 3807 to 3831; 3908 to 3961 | 5.95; 166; 139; 193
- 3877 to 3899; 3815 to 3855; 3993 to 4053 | 0.37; 136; 185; 320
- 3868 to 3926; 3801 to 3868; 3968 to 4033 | 1.33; 154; 200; 285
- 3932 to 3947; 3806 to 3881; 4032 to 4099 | 5.05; 153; 149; 316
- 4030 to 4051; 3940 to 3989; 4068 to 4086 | -3.13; 199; 316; 312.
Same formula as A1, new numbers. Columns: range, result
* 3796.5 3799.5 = 168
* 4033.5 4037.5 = 318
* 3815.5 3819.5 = 151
